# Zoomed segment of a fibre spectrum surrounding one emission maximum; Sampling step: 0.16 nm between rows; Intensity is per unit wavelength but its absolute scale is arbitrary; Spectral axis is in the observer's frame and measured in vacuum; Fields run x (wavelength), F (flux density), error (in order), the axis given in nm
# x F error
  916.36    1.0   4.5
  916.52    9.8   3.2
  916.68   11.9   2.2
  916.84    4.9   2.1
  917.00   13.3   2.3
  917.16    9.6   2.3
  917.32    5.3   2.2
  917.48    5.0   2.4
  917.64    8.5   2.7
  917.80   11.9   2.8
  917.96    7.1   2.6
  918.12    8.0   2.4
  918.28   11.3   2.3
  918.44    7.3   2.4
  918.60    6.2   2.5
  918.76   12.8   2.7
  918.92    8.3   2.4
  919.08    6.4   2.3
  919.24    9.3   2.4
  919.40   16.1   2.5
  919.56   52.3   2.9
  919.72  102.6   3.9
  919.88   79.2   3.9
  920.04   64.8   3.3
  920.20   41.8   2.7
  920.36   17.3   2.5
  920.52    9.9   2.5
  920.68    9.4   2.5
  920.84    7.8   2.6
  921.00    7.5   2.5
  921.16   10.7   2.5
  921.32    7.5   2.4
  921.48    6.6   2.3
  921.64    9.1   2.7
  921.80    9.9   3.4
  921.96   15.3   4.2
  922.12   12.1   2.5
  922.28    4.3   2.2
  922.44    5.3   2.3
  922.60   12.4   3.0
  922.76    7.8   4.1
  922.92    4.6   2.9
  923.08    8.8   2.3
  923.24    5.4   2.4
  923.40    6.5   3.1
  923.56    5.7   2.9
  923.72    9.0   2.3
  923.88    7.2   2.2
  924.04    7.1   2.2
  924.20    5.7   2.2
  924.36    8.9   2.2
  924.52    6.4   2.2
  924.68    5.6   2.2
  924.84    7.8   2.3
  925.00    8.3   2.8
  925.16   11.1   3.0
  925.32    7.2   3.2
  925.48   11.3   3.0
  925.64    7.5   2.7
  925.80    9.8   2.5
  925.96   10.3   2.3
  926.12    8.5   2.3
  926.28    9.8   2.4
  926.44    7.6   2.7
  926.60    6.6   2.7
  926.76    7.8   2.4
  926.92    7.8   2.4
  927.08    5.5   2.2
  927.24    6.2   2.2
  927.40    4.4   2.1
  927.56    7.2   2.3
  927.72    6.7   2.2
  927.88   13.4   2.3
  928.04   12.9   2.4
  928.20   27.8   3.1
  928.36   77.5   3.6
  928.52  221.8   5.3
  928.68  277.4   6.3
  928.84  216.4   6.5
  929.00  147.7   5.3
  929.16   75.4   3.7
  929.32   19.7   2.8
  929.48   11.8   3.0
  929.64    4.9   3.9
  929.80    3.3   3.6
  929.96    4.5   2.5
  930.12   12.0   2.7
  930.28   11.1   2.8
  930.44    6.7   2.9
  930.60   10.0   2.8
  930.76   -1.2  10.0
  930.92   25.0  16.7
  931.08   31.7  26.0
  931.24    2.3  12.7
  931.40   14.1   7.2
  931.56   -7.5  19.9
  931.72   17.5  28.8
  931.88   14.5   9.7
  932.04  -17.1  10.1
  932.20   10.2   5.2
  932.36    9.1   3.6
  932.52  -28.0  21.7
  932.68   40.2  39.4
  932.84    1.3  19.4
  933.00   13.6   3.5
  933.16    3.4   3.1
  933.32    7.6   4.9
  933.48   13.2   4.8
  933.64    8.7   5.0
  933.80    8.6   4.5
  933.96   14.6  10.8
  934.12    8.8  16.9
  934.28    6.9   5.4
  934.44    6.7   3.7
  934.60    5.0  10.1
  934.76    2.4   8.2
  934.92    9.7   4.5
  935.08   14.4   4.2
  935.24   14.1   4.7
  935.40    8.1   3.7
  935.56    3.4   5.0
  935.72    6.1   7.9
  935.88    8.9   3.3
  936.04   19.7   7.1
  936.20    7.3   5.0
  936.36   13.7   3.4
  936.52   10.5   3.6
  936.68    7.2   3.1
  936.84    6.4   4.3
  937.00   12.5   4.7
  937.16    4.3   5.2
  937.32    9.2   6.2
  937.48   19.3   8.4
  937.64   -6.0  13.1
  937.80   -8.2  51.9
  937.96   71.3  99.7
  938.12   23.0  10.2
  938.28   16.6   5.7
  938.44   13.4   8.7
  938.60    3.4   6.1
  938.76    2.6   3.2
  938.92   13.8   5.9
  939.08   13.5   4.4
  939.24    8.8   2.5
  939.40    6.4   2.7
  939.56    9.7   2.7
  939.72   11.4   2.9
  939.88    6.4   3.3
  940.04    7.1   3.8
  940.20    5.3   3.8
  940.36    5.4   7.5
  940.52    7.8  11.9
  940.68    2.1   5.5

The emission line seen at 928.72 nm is [O III] 5007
